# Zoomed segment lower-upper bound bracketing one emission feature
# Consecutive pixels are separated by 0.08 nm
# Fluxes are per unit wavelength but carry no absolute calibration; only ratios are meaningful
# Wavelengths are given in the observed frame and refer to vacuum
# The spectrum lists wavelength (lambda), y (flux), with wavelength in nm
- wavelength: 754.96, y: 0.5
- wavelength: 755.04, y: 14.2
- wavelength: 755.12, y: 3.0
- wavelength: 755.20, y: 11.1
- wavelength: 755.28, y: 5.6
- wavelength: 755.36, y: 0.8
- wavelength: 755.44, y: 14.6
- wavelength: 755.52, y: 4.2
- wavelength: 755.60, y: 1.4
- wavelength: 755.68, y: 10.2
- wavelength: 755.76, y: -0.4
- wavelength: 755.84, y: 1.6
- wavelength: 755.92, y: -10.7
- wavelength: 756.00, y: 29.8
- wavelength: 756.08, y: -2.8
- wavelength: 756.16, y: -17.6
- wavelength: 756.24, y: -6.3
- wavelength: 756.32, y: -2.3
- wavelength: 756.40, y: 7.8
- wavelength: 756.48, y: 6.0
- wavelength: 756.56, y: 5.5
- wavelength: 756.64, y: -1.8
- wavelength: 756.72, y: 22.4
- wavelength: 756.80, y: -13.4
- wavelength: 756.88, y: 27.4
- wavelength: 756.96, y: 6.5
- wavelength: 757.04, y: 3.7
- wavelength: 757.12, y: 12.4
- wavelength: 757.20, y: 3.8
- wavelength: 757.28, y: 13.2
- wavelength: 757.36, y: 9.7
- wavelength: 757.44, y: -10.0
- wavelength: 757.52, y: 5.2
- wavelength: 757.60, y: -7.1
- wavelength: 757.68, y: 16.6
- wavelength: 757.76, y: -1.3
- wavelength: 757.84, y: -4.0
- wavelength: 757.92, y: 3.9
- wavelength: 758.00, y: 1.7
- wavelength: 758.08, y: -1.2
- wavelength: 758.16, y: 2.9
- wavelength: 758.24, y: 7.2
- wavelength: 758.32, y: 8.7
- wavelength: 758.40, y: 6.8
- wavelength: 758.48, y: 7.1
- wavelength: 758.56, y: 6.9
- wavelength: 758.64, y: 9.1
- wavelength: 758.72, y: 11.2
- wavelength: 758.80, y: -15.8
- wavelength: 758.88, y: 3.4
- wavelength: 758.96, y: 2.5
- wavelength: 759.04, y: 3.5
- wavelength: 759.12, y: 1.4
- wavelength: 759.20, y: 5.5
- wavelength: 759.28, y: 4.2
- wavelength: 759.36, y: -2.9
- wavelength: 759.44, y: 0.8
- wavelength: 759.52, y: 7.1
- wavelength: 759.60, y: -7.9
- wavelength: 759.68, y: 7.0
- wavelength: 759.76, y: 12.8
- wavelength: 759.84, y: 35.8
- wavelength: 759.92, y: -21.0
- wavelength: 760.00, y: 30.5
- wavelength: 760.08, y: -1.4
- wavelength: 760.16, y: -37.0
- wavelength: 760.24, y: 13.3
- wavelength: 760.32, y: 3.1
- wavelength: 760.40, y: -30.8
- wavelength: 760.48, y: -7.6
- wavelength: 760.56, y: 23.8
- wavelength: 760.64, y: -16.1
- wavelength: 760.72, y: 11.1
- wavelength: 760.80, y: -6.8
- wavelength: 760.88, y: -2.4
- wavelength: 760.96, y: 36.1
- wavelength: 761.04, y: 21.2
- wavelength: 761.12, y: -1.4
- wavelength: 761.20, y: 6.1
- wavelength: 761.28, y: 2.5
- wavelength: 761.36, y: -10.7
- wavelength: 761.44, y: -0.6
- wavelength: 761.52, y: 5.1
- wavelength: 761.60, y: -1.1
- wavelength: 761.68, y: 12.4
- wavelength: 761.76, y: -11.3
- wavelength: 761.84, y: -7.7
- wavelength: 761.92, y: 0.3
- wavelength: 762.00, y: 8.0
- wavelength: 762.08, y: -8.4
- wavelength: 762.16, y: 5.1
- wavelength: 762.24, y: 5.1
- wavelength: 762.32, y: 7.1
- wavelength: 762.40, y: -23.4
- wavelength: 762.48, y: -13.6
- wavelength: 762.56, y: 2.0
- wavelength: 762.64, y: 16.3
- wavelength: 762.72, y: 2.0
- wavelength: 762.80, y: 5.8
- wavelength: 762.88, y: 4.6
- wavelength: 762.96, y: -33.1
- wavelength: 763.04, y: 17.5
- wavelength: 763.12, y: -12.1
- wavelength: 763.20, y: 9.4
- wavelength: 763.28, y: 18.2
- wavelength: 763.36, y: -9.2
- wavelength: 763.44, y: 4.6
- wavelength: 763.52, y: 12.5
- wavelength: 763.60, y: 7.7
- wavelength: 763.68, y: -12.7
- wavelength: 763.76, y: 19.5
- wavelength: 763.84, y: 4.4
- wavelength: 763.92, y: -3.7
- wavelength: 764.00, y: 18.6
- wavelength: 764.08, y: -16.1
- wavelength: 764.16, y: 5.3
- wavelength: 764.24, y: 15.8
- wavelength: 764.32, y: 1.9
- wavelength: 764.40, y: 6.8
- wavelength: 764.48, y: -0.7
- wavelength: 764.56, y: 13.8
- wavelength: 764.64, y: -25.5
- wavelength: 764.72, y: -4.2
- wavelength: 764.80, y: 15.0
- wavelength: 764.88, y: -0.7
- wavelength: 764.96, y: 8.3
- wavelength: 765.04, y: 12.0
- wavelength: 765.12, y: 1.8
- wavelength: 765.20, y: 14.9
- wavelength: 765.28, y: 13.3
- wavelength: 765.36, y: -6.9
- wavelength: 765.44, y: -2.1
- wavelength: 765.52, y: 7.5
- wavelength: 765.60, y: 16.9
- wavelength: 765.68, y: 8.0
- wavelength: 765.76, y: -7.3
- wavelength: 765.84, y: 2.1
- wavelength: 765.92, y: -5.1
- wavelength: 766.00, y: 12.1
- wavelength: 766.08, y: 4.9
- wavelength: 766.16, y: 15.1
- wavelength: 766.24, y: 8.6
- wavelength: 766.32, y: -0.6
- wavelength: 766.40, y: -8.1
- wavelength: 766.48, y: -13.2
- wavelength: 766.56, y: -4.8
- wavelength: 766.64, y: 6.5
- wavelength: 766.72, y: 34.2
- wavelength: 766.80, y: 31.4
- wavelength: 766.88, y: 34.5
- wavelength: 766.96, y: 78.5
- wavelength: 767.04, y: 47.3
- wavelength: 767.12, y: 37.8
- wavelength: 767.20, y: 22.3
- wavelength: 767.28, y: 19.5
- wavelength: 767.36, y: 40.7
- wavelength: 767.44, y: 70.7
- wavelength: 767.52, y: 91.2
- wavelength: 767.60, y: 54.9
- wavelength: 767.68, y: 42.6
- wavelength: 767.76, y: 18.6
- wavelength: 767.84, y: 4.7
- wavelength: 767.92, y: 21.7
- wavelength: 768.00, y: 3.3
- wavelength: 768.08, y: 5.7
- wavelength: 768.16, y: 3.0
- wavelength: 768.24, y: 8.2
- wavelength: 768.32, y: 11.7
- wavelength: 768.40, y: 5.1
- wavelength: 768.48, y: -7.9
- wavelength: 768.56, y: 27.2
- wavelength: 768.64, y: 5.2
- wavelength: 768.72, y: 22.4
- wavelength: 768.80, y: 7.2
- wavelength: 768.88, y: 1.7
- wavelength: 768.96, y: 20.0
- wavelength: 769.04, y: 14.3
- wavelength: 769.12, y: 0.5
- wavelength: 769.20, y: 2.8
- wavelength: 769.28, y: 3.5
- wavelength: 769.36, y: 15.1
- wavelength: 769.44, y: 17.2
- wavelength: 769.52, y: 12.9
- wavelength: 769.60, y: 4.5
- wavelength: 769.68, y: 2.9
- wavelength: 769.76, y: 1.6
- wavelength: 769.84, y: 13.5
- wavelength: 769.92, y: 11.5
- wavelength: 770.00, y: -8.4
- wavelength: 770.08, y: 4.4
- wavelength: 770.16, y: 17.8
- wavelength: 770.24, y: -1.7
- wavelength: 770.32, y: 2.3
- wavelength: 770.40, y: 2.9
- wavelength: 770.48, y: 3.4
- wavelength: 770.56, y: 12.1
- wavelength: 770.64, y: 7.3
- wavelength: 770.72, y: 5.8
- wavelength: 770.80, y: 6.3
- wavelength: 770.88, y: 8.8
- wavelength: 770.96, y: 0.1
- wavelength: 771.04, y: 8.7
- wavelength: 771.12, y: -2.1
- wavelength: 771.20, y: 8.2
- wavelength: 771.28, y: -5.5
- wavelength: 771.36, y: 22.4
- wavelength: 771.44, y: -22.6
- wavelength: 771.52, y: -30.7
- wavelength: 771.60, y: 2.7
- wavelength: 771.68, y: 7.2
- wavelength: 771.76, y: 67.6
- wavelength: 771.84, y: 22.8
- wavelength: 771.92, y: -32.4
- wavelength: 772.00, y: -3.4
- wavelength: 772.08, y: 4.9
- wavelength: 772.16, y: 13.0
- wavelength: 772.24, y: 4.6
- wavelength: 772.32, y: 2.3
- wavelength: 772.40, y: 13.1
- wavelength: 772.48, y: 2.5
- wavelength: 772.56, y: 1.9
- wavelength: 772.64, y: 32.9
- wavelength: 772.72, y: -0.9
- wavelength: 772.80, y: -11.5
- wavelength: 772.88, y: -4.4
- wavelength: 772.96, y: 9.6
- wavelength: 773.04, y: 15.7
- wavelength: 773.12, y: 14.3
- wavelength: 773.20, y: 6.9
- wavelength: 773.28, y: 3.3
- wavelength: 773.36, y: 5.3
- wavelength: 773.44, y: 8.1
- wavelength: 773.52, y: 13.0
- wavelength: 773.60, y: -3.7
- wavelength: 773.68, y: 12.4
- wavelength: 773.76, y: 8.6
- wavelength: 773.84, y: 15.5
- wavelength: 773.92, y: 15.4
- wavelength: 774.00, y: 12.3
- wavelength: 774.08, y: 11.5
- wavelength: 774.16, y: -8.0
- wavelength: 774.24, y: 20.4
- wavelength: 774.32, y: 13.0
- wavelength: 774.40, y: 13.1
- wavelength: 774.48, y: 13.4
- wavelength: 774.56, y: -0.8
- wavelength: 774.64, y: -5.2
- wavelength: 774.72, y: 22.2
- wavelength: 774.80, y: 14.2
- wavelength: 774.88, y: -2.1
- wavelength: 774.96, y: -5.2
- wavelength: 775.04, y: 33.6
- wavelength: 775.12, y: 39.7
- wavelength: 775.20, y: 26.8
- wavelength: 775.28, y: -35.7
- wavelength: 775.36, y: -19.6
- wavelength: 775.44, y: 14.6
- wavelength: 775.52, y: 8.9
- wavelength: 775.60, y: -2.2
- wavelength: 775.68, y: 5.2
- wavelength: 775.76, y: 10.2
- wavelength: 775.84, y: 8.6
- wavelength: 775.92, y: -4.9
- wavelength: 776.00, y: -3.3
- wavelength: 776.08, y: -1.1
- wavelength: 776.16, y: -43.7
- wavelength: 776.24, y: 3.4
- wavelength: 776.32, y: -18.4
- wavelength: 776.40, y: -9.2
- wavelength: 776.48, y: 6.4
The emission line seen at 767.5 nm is [O II]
